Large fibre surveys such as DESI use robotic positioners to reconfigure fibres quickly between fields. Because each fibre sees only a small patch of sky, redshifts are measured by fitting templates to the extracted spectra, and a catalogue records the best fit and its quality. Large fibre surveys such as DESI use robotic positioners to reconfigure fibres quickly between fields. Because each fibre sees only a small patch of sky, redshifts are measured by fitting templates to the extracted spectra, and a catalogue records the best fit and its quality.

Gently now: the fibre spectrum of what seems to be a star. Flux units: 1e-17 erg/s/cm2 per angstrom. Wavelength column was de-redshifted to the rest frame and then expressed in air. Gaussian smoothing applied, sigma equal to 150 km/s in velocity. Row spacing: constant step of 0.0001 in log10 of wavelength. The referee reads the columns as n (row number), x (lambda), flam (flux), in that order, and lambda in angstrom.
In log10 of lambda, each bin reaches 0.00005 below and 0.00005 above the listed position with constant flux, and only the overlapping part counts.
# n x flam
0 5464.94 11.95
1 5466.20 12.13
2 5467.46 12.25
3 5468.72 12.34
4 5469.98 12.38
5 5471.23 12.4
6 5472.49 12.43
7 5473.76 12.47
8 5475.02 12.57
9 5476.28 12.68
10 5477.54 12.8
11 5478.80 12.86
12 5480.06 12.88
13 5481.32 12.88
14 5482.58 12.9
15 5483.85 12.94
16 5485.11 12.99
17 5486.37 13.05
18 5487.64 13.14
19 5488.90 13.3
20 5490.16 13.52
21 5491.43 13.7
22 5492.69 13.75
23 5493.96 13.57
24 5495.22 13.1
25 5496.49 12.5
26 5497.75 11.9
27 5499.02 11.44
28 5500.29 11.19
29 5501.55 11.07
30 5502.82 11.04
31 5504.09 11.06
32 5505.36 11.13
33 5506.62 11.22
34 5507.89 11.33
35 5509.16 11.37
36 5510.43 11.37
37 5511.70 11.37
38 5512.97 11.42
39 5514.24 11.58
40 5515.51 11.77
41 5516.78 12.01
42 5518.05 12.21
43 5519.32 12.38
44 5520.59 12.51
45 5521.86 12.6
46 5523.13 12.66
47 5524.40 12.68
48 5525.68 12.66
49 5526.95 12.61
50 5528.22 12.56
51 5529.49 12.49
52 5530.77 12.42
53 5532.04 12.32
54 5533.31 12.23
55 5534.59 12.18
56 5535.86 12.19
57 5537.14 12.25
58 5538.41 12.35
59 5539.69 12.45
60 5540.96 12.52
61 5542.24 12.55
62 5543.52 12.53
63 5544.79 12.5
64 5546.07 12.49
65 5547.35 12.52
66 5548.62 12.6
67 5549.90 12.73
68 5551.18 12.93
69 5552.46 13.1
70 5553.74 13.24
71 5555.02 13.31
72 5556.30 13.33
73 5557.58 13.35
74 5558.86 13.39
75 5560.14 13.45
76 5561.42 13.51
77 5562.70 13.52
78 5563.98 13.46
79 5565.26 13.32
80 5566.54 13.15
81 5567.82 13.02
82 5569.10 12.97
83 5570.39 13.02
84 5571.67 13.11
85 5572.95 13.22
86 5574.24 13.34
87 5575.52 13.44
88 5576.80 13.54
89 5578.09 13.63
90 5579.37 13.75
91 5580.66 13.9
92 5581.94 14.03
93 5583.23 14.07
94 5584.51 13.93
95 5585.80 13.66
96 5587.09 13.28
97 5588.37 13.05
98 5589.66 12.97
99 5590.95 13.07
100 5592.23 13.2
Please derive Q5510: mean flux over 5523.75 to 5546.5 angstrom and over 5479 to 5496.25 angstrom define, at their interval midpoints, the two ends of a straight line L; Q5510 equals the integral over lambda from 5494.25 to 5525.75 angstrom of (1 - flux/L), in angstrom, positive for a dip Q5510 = 2.5 angstrom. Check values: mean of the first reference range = 13.2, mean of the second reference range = 12.4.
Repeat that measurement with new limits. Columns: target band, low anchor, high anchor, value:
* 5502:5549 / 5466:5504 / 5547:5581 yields 3.0 angstrom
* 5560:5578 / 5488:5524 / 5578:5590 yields 0.1 angstrom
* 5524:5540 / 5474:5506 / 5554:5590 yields 0.7 angstrom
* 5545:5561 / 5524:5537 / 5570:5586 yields -0.1 angstrom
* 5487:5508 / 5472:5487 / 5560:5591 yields 1.1 angstrom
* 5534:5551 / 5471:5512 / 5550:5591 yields 0.7 angstrom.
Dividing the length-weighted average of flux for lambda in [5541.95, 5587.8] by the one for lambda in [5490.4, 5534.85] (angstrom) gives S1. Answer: 1.1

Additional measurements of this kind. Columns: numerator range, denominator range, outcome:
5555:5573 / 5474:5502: 1.04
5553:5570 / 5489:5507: 1.09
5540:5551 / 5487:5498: 0.95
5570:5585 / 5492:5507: 1.14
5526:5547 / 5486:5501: 0.97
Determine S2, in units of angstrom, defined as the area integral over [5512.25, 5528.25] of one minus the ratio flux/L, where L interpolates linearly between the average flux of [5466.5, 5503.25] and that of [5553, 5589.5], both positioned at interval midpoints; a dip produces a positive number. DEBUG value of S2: 0.85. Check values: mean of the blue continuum 12.6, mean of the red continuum 13.4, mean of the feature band 12.3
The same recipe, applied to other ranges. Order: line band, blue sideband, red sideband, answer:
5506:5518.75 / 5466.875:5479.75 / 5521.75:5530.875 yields 1.02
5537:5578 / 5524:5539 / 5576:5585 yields 0.43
